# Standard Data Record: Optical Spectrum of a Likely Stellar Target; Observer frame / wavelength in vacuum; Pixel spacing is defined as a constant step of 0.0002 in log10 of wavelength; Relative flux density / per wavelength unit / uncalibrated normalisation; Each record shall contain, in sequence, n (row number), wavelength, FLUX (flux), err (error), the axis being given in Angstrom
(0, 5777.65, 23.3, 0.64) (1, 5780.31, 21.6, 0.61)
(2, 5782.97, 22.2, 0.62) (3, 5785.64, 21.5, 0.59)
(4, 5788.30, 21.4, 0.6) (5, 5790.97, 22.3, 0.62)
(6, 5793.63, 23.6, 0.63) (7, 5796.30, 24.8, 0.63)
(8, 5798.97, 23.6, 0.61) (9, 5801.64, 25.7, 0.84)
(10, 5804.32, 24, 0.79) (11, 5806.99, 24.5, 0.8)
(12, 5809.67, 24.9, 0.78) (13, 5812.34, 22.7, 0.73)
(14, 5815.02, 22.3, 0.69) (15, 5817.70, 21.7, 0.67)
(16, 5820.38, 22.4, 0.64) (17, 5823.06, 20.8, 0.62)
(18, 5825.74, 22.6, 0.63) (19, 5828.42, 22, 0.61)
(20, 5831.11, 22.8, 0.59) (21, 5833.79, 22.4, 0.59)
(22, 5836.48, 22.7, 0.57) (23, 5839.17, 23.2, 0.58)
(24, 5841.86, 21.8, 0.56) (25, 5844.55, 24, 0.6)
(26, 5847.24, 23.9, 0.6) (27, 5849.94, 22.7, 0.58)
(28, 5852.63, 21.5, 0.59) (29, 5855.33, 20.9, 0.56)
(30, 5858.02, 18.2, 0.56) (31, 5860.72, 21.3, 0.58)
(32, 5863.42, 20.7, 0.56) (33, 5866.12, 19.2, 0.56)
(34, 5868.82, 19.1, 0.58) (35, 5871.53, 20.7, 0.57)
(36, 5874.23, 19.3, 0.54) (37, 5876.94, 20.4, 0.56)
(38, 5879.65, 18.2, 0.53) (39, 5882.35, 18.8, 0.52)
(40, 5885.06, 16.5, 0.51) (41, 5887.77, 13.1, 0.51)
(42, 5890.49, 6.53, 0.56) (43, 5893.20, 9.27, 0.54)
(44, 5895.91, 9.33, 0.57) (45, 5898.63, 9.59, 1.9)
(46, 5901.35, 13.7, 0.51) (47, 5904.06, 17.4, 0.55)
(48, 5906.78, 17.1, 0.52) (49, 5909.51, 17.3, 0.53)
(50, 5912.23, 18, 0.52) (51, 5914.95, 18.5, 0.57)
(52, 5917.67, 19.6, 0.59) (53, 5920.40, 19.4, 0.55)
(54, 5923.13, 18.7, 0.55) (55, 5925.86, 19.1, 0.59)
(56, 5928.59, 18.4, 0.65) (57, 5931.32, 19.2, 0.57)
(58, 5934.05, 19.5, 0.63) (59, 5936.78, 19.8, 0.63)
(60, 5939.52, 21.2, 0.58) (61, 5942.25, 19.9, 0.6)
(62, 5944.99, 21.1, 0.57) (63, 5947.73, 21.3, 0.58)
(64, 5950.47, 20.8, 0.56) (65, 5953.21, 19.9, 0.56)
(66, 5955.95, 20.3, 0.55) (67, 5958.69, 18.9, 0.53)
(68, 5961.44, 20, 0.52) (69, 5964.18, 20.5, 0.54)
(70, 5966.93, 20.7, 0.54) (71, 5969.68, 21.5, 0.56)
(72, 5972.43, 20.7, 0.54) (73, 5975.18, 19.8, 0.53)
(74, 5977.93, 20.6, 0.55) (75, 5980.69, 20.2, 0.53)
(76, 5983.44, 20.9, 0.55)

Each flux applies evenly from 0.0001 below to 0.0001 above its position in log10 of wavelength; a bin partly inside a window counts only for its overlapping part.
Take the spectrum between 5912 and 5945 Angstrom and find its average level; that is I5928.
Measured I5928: 19.4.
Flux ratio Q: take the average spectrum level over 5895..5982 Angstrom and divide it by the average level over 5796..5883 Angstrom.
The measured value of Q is 0.9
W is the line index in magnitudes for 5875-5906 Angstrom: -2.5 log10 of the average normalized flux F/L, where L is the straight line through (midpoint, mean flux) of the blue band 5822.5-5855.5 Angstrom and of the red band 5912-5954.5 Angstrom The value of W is 0.44 mag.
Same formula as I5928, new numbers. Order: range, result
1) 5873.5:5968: 17.7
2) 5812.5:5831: 22.1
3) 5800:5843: 22.9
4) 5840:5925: 17.9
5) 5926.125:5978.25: 20.2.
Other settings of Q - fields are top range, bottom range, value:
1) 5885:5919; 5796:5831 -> 0.61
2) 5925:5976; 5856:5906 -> 1.24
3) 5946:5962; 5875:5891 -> 1.25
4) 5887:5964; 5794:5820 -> 0.74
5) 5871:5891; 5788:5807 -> 0.71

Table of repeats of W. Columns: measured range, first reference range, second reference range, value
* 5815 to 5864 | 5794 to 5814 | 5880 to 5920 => -0.067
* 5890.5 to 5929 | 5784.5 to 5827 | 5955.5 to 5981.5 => 0.328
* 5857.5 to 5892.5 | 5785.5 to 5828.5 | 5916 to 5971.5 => 0.216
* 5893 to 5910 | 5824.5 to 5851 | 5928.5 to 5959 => 0.491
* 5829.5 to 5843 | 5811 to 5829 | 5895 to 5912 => -0.100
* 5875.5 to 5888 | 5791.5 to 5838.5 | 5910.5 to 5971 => 0.199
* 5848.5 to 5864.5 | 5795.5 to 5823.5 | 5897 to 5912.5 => -0.081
